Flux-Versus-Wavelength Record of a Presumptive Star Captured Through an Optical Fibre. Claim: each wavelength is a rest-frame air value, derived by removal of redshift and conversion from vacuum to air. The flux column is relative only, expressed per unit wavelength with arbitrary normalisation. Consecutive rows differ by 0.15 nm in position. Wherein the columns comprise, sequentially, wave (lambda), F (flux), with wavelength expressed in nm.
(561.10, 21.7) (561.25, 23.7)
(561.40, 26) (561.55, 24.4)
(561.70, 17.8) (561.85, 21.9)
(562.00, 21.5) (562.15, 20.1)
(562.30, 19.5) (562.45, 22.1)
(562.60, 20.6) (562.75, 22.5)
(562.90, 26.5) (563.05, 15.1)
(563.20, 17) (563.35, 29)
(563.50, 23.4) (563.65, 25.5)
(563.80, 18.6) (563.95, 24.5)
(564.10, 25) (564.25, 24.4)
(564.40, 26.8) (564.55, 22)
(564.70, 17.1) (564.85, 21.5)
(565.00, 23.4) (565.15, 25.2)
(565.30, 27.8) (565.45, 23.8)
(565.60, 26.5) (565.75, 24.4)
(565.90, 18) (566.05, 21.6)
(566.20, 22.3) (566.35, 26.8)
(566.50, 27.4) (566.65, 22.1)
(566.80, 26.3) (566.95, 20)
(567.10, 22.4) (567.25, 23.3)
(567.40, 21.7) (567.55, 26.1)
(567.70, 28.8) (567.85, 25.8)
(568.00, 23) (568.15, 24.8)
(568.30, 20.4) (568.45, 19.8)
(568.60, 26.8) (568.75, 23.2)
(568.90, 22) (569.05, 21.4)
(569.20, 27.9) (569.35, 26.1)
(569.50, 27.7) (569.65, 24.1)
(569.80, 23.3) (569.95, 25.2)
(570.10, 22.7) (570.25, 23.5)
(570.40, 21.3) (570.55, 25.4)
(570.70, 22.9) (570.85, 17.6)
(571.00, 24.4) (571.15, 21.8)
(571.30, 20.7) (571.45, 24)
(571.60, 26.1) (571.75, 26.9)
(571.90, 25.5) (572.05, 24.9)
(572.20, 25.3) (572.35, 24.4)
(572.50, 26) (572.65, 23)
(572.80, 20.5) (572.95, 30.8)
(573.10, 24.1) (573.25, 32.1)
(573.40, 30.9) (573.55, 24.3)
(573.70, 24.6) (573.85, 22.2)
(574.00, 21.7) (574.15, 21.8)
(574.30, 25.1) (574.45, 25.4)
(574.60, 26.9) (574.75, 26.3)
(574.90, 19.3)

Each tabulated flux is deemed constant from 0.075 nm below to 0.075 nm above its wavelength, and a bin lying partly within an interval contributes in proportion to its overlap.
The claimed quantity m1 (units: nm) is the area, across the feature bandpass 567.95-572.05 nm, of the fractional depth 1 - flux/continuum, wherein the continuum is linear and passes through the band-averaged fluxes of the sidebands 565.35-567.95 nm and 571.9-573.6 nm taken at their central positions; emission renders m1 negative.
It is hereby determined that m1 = 0.23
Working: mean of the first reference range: 24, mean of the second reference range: 26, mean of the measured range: 23.7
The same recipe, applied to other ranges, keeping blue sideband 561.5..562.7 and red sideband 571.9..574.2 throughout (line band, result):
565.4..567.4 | -0.07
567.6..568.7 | -0.05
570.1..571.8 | 0.09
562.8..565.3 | -0.14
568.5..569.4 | -0.03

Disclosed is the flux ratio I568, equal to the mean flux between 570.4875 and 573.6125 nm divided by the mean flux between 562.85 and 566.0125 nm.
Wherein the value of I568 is 1.1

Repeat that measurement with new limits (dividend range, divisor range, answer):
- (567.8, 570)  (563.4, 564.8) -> 1.04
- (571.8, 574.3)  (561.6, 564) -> 1.16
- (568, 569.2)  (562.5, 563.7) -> 1.03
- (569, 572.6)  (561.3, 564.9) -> 1.09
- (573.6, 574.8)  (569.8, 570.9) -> 1.06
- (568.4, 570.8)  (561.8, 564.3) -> 1.08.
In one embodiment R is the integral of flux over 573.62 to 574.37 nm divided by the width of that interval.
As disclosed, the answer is 23.1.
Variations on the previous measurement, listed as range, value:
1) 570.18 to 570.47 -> 22.4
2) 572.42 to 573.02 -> 25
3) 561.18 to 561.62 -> 24.7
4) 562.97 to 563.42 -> 20.3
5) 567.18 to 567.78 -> 25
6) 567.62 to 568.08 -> 25.9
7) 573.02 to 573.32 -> 28.1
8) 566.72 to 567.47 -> 22.7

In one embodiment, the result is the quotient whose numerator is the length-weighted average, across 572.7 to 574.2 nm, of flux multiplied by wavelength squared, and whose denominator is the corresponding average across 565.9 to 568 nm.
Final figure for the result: 1.08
